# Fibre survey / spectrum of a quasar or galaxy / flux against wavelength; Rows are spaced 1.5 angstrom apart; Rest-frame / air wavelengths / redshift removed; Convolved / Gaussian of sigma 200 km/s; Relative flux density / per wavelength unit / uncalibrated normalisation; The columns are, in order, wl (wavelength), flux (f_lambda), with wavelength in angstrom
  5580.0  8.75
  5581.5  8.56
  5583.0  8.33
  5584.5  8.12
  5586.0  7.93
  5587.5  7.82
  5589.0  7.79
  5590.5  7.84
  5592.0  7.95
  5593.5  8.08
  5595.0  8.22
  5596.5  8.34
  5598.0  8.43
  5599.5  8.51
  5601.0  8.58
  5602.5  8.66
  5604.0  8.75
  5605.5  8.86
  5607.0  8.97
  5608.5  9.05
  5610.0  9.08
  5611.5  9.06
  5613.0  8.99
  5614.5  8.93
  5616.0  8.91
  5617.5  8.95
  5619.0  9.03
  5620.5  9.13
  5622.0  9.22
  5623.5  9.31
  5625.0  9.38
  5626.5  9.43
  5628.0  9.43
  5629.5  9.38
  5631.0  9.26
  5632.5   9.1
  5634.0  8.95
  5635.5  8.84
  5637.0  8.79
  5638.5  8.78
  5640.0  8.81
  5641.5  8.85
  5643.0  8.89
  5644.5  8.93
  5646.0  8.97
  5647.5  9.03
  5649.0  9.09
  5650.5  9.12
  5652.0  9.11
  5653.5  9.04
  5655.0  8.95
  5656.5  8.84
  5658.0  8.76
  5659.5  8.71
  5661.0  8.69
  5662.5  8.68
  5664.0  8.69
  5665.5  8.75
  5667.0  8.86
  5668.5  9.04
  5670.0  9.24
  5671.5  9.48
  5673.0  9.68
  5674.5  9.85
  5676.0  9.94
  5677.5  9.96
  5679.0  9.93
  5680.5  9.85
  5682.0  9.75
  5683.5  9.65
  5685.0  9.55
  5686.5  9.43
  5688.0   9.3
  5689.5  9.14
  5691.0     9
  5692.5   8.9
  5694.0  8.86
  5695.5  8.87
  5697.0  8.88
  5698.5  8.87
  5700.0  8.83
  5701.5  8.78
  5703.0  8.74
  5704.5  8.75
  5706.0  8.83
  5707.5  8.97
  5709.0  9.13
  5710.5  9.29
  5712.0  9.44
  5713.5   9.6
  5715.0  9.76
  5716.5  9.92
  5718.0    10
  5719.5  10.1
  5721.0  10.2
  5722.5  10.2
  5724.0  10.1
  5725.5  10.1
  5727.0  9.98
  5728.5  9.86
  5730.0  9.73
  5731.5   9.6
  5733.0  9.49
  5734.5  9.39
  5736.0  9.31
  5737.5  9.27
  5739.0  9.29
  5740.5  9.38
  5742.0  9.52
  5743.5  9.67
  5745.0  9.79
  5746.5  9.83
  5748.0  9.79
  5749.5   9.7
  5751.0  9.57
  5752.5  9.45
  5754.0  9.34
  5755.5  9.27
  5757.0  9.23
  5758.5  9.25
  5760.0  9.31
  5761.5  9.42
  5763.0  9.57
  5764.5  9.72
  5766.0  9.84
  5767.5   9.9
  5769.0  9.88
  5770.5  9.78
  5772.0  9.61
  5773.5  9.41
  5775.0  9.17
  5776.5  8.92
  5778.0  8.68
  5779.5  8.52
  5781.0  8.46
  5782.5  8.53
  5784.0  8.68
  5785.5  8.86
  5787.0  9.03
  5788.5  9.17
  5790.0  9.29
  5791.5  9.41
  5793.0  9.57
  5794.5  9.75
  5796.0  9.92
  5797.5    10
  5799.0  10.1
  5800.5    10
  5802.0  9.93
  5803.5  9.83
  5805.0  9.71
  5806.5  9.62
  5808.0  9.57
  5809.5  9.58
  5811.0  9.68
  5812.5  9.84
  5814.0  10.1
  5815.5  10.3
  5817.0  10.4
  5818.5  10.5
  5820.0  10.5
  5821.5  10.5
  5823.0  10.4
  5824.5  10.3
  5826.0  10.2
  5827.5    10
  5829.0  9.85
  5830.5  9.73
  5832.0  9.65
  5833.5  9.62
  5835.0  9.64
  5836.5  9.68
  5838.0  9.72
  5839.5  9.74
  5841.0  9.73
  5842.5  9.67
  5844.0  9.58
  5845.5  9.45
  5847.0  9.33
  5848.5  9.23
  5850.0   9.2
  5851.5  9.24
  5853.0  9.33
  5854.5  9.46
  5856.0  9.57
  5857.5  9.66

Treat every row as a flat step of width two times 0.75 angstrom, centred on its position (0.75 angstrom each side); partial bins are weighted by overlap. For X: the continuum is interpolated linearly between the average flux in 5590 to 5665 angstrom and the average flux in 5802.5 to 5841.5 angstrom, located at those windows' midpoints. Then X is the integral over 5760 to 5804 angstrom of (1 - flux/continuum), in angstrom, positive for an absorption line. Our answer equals 1.4 angstrom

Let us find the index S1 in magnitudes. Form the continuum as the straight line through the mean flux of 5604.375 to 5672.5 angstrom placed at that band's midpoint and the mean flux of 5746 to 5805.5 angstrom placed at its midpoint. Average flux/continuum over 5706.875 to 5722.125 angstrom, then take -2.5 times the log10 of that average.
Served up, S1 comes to -0.048 mag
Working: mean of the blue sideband 9.01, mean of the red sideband 9.43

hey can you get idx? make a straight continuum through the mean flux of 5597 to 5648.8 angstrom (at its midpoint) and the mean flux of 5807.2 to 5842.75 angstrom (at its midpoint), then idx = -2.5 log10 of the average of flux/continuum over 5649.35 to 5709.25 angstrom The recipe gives 0.01 mag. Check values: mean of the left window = 8.98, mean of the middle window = 9.13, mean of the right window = 9.96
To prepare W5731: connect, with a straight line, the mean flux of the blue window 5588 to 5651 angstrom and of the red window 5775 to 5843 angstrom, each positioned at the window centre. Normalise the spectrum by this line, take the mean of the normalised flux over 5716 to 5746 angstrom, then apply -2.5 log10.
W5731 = -0.05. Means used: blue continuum 8.84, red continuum 9.66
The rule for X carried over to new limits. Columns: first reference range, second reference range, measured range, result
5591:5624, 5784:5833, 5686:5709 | 0.7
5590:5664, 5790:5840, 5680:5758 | -0.5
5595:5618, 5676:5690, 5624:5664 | 0.9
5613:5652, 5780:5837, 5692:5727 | -0.1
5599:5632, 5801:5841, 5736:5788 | 1.8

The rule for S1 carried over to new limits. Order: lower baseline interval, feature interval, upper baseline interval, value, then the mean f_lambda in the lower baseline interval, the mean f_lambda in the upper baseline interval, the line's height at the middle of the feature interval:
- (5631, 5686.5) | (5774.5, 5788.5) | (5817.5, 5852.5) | 0.098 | 9.15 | 9.8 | 9.6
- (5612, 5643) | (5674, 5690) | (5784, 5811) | -0.051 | 9.07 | 9.58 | 9.23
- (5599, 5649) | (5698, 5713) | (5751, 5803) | 0.027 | 9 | 9.39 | 9.2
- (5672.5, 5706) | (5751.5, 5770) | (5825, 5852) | -0.008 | 9.28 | 9.64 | 9.45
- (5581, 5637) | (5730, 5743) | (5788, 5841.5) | 0.002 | 8.74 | 9.88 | 9.44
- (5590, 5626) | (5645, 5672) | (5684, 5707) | -0.006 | 8.77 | 8.99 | 8.9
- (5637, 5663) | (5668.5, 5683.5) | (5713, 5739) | -0.058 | 8.9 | 9.79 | 9.2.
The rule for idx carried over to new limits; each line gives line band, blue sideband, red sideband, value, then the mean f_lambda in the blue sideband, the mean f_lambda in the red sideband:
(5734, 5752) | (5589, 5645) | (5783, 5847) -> -0.013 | 8.84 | 9.77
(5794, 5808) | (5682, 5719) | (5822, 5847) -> -0.023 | 9.2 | 9.8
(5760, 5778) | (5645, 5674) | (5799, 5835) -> 0.019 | 8.99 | 9.99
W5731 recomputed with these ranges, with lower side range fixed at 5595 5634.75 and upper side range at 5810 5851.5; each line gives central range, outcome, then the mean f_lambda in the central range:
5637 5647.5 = 0.03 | 8.88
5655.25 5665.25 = 0.05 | 8.74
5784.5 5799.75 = 0.02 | 9.5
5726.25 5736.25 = -0.02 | 9.64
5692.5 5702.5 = 0.06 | 8.85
